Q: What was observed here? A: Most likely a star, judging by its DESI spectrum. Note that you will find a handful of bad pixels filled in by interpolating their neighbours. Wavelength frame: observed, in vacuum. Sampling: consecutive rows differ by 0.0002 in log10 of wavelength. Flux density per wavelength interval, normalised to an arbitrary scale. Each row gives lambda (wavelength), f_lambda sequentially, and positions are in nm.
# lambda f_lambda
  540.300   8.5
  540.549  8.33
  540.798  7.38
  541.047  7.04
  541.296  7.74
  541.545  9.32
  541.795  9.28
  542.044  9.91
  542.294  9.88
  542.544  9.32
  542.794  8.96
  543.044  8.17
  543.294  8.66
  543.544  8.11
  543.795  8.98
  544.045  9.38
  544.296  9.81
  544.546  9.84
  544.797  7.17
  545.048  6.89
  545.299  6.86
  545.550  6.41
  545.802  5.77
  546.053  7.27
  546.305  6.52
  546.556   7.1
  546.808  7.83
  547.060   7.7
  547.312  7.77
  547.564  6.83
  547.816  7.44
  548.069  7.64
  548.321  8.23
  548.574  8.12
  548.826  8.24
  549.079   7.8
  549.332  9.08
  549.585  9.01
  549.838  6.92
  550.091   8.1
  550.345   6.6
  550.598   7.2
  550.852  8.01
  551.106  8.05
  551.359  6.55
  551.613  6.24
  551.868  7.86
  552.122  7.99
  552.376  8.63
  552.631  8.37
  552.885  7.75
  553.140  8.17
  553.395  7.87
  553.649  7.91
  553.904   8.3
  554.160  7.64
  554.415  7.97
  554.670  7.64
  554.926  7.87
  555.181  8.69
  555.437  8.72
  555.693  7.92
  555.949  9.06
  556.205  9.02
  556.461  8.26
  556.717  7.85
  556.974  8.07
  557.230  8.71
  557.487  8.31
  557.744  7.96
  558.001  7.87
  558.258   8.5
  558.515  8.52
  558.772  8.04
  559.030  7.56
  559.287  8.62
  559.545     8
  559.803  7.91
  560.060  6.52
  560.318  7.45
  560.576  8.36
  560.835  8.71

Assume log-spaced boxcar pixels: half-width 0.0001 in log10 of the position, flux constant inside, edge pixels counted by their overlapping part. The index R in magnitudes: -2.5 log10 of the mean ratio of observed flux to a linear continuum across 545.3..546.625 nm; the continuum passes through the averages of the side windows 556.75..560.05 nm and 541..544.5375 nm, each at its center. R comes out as 0.309 mag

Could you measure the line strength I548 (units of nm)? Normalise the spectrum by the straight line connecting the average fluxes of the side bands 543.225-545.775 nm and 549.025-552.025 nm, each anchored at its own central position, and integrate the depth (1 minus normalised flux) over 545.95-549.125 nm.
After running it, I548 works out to 0.114 nm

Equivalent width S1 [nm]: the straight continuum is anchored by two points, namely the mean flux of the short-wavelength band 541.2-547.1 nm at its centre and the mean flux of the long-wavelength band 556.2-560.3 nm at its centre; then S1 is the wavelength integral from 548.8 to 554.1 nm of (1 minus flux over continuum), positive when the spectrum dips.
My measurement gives 0.20 nm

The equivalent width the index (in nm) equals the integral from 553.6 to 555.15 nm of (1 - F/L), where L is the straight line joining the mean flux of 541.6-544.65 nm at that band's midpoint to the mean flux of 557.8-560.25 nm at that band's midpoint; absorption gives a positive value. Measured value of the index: 0.07 nm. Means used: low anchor 9.19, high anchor 7.94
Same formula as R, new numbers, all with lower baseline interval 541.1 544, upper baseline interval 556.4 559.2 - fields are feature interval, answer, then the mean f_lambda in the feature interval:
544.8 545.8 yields 0.30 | 6.65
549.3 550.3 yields 0.06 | 8.06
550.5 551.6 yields 0.16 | 7.33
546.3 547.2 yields 0.18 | 7.4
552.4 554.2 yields 0.04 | 8.05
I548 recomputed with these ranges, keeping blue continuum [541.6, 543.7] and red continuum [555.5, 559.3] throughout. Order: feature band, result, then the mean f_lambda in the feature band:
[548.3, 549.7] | 0.05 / 8.42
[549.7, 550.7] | 0.16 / 7.23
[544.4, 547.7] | 0.60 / 7.25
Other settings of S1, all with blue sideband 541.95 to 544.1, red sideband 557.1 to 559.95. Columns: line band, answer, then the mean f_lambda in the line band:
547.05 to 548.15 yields 0.17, 7.44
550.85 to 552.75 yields 0.19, 7.69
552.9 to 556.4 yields 0.08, 8.2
